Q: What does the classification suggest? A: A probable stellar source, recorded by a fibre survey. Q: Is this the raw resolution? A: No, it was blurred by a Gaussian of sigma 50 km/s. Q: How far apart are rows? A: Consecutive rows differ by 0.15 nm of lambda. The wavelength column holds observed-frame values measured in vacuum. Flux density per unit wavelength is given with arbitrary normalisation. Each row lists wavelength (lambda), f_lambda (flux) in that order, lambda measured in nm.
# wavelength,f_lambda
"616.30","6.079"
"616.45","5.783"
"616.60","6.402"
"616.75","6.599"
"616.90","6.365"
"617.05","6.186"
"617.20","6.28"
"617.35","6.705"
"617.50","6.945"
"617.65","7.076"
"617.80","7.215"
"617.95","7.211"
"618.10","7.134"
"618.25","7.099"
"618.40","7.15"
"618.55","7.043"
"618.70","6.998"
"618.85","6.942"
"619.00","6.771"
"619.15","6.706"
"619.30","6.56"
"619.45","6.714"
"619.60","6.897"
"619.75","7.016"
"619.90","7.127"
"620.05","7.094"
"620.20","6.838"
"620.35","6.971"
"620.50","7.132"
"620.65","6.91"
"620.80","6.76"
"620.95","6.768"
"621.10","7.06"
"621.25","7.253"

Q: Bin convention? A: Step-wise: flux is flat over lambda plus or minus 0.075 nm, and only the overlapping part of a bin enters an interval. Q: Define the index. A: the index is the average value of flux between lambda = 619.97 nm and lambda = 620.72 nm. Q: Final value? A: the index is 6.99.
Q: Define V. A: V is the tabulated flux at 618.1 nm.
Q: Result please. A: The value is 7.134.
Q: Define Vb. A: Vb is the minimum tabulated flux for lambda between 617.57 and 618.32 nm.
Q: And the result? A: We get 7.076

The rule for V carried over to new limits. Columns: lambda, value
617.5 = 6.945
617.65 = 7.076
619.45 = 6.714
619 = 6.771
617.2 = 6.28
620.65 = 6.91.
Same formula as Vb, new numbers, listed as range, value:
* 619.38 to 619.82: 6.714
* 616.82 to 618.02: 6.186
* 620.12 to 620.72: 6.838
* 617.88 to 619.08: 6.771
